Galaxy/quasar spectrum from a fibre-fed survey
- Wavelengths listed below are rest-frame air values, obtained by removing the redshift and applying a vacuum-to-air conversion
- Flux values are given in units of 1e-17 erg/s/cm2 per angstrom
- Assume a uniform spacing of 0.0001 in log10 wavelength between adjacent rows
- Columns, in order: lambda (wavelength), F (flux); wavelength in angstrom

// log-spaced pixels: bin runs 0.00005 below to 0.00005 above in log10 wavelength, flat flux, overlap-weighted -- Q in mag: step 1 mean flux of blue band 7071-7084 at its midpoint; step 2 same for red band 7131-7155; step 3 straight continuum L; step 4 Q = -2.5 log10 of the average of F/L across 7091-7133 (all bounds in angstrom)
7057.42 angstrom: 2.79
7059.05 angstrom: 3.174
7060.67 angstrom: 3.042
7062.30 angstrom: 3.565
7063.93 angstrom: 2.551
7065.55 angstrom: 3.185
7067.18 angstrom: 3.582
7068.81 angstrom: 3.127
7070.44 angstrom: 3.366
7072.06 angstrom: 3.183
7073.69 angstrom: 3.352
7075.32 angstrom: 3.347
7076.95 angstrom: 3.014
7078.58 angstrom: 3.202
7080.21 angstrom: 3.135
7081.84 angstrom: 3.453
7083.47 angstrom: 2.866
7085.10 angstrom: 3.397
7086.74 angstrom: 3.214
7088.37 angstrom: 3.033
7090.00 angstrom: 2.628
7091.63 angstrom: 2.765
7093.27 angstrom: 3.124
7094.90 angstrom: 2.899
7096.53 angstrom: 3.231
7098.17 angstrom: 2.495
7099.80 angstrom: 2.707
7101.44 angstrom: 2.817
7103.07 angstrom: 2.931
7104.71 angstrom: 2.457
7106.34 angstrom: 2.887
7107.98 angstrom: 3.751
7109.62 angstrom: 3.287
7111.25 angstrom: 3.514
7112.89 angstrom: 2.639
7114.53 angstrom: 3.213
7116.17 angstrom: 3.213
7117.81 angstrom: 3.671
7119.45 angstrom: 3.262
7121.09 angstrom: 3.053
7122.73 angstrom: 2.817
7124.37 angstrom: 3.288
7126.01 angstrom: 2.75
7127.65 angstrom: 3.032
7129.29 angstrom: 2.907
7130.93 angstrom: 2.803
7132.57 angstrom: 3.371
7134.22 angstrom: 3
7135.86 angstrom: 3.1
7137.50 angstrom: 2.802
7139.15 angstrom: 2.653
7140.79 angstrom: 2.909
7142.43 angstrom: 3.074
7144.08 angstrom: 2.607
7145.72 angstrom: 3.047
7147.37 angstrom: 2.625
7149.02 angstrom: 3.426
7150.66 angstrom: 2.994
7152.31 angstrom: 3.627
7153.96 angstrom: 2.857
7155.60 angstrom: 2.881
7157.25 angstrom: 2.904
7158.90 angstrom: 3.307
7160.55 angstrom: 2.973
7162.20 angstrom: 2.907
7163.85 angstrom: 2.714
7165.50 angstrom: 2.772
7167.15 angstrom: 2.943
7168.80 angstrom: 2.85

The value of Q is 0.02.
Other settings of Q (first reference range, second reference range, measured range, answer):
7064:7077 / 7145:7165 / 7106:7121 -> -0.05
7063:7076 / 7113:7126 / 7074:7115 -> 0.05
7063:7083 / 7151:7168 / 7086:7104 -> 0.09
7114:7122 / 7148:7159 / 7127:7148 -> 0.10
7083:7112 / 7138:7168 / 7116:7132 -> -0.04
